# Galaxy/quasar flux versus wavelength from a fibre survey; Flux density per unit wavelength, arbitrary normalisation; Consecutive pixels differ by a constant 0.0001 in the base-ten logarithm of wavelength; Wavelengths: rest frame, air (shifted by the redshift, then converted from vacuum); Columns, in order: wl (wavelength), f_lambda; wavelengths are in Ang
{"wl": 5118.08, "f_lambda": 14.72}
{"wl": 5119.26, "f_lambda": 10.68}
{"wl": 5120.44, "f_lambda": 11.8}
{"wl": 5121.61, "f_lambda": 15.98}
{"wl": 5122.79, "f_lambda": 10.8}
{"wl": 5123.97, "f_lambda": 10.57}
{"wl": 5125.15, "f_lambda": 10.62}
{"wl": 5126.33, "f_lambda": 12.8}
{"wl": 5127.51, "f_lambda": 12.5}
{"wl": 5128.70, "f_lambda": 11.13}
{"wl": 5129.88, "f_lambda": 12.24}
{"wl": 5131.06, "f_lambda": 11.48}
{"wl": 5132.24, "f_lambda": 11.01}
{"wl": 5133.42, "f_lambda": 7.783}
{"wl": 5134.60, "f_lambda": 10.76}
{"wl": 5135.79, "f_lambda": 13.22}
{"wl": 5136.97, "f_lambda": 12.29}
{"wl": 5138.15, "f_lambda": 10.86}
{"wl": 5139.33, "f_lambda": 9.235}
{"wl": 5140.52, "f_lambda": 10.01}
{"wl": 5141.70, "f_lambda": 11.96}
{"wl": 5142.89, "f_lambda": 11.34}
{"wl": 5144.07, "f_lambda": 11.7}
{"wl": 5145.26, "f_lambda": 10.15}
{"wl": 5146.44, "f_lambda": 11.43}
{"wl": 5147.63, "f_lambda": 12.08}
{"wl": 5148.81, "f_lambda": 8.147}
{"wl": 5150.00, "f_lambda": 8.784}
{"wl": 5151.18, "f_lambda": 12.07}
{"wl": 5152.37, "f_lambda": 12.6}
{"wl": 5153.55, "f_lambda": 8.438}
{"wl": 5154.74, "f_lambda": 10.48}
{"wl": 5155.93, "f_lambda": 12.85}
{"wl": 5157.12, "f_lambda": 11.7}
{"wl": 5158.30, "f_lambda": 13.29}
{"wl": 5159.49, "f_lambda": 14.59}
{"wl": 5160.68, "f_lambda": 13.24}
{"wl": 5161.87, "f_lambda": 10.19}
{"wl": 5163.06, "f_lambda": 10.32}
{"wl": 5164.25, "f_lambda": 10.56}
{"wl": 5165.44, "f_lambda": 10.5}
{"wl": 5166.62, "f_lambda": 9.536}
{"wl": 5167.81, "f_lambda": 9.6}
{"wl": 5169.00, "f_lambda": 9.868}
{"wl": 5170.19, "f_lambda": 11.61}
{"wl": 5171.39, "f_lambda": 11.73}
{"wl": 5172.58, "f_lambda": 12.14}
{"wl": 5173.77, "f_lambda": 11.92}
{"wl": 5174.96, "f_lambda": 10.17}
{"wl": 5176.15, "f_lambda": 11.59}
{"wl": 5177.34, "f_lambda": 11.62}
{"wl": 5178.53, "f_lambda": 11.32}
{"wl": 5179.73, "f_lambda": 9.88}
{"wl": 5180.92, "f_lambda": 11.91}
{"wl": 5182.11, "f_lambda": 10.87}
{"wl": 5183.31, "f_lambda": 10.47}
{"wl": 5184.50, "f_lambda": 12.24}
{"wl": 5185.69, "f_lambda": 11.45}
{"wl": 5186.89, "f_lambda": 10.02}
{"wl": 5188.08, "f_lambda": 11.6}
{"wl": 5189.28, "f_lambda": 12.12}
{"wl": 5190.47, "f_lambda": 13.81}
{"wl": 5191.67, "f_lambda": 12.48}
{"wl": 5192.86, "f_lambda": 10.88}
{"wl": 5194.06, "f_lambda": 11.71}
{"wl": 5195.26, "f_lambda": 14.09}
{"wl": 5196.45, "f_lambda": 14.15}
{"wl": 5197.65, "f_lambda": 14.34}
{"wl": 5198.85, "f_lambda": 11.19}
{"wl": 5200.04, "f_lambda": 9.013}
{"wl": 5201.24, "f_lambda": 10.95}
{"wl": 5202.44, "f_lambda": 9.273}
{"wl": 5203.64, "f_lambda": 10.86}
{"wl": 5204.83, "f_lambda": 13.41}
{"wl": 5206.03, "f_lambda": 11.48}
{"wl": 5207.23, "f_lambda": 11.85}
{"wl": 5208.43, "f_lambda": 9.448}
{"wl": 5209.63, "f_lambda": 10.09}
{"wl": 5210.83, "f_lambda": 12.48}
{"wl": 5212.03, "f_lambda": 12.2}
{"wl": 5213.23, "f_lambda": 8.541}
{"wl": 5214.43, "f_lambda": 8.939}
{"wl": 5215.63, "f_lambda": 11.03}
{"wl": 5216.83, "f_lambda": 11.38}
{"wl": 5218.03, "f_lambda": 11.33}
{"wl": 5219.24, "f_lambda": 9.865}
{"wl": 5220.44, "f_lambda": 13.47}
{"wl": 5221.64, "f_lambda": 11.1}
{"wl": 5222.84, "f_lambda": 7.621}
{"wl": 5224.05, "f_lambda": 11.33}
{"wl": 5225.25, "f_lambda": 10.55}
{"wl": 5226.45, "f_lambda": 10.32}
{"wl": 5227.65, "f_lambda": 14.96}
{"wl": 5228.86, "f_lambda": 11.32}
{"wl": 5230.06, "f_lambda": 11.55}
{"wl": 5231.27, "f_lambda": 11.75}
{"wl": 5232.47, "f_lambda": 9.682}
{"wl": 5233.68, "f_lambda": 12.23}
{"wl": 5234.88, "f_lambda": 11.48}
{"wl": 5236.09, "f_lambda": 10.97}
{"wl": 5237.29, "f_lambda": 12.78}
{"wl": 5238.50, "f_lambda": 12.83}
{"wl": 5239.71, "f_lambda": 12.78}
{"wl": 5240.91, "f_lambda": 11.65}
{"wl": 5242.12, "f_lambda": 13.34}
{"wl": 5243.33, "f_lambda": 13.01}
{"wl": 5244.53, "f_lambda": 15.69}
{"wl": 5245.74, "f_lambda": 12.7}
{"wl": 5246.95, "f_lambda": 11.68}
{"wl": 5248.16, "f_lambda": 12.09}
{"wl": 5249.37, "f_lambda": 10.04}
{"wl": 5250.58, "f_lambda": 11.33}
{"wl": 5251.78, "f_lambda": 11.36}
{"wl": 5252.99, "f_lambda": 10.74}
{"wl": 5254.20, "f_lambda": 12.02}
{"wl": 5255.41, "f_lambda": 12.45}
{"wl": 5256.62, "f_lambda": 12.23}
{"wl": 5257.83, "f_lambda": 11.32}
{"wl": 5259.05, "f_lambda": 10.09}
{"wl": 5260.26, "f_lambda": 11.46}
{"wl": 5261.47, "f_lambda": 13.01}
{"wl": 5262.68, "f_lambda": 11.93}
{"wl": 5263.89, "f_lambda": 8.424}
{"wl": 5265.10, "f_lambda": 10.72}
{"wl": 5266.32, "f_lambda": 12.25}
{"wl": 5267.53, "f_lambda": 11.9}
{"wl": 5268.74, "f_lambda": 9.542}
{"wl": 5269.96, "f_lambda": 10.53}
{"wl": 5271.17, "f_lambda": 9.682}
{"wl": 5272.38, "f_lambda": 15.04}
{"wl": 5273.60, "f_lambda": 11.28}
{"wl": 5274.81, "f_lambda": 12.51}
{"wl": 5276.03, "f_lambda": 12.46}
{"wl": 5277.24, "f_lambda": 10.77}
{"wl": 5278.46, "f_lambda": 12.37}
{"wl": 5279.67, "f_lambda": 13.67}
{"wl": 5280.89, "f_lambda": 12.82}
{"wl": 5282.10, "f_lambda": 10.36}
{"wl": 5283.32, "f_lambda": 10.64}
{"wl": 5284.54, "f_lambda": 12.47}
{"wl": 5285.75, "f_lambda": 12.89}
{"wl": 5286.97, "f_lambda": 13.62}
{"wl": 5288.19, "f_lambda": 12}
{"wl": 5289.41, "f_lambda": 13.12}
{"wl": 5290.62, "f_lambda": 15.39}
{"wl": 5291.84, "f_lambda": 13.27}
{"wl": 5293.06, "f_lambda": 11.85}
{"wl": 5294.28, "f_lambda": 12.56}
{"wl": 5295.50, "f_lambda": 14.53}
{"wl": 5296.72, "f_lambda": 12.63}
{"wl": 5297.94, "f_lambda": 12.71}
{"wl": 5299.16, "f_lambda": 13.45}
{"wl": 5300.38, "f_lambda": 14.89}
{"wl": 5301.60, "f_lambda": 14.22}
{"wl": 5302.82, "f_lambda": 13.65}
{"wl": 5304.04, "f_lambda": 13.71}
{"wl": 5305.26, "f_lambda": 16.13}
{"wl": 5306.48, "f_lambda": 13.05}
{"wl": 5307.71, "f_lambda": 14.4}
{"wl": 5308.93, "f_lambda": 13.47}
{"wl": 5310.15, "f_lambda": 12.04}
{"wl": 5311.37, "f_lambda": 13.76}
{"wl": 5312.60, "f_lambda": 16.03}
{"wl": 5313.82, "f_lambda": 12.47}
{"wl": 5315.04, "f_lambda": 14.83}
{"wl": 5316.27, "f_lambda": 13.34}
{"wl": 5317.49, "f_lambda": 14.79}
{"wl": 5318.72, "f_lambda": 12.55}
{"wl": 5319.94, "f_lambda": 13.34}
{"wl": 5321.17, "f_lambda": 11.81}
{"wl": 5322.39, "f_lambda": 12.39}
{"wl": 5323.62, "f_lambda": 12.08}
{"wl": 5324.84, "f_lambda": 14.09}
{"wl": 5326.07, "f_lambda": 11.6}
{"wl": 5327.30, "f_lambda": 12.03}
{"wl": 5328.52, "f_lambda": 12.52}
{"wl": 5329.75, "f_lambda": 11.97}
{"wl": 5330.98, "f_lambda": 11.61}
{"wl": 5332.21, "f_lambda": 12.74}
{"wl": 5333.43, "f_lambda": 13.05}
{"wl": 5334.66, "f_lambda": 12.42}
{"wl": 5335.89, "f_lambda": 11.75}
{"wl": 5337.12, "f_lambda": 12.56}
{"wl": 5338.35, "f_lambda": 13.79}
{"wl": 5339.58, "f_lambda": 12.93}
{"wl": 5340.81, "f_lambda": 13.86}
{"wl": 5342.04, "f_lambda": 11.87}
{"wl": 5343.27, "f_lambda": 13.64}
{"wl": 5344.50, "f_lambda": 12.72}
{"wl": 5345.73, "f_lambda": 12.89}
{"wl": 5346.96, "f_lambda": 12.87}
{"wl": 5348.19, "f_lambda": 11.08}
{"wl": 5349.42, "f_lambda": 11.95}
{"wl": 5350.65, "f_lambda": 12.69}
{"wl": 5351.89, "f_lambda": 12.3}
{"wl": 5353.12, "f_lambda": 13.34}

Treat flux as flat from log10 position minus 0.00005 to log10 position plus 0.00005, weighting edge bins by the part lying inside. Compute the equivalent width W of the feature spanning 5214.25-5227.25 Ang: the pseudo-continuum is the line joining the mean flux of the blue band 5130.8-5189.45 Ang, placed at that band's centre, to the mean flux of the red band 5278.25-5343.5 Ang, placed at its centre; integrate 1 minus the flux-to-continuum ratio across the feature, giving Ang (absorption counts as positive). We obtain 1.2 Ang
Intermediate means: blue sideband 11.1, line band 10.8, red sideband 13.1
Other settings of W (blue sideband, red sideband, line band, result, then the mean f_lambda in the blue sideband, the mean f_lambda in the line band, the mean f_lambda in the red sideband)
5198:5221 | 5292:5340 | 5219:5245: -1.0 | 10.9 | 11.8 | 13.2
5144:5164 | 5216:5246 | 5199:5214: 1.1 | 11.3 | 10.8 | 11.8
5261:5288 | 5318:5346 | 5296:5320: -3.0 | 11.8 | 13.8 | 12.6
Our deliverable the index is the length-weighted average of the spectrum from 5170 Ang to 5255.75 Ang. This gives 11.6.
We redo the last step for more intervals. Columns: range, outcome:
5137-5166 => 11.1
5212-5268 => 11.5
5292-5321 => 13.6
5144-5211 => 11.3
